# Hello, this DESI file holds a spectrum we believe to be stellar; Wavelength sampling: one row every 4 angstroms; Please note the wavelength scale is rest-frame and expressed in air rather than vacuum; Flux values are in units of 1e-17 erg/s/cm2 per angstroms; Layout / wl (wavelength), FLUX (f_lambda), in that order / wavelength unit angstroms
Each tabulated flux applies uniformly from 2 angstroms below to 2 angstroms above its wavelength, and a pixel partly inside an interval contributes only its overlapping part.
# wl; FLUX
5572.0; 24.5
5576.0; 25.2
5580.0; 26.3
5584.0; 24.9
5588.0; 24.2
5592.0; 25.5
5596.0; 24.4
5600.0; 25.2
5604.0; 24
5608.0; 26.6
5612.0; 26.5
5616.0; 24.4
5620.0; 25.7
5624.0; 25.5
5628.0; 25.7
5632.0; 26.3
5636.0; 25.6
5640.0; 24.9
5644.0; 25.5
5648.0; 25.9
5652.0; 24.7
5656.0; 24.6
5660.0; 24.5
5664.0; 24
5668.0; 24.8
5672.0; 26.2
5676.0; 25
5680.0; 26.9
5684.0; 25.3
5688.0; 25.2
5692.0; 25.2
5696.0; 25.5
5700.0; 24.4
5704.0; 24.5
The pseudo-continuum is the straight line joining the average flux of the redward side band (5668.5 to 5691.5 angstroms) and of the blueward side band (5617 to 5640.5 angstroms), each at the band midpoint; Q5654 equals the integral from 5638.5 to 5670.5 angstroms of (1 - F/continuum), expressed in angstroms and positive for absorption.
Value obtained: 0.9 angstroms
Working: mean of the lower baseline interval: 25.6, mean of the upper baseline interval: 25.6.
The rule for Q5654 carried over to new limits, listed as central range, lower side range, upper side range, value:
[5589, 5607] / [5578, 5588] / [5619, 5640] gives 0.4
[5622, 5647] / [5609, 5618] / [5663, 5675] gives -0.2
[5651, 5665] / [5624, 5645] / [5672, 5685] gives 0.7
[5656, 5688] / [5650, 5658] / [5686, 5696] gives -0.3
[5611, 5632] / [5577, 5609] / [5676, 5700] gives -0.3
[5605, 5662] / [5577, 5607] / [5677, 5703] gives -0.6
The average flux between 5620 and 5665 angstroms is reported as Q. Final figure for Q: 25.2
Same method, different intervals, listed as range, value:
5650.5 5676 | 24.8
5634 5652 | 25.4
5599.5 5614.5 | 25.6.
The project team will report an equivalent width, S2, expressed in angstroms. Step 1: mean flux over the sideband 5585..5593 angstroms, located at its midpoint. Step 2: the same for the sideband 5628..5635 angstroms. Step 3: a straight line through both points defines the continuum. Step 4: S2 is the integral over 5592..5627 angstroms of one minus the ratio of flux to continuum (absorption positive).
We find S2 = 0.09 angstroms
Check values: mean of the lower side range 24.8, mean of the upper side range 26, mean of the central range 25.3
